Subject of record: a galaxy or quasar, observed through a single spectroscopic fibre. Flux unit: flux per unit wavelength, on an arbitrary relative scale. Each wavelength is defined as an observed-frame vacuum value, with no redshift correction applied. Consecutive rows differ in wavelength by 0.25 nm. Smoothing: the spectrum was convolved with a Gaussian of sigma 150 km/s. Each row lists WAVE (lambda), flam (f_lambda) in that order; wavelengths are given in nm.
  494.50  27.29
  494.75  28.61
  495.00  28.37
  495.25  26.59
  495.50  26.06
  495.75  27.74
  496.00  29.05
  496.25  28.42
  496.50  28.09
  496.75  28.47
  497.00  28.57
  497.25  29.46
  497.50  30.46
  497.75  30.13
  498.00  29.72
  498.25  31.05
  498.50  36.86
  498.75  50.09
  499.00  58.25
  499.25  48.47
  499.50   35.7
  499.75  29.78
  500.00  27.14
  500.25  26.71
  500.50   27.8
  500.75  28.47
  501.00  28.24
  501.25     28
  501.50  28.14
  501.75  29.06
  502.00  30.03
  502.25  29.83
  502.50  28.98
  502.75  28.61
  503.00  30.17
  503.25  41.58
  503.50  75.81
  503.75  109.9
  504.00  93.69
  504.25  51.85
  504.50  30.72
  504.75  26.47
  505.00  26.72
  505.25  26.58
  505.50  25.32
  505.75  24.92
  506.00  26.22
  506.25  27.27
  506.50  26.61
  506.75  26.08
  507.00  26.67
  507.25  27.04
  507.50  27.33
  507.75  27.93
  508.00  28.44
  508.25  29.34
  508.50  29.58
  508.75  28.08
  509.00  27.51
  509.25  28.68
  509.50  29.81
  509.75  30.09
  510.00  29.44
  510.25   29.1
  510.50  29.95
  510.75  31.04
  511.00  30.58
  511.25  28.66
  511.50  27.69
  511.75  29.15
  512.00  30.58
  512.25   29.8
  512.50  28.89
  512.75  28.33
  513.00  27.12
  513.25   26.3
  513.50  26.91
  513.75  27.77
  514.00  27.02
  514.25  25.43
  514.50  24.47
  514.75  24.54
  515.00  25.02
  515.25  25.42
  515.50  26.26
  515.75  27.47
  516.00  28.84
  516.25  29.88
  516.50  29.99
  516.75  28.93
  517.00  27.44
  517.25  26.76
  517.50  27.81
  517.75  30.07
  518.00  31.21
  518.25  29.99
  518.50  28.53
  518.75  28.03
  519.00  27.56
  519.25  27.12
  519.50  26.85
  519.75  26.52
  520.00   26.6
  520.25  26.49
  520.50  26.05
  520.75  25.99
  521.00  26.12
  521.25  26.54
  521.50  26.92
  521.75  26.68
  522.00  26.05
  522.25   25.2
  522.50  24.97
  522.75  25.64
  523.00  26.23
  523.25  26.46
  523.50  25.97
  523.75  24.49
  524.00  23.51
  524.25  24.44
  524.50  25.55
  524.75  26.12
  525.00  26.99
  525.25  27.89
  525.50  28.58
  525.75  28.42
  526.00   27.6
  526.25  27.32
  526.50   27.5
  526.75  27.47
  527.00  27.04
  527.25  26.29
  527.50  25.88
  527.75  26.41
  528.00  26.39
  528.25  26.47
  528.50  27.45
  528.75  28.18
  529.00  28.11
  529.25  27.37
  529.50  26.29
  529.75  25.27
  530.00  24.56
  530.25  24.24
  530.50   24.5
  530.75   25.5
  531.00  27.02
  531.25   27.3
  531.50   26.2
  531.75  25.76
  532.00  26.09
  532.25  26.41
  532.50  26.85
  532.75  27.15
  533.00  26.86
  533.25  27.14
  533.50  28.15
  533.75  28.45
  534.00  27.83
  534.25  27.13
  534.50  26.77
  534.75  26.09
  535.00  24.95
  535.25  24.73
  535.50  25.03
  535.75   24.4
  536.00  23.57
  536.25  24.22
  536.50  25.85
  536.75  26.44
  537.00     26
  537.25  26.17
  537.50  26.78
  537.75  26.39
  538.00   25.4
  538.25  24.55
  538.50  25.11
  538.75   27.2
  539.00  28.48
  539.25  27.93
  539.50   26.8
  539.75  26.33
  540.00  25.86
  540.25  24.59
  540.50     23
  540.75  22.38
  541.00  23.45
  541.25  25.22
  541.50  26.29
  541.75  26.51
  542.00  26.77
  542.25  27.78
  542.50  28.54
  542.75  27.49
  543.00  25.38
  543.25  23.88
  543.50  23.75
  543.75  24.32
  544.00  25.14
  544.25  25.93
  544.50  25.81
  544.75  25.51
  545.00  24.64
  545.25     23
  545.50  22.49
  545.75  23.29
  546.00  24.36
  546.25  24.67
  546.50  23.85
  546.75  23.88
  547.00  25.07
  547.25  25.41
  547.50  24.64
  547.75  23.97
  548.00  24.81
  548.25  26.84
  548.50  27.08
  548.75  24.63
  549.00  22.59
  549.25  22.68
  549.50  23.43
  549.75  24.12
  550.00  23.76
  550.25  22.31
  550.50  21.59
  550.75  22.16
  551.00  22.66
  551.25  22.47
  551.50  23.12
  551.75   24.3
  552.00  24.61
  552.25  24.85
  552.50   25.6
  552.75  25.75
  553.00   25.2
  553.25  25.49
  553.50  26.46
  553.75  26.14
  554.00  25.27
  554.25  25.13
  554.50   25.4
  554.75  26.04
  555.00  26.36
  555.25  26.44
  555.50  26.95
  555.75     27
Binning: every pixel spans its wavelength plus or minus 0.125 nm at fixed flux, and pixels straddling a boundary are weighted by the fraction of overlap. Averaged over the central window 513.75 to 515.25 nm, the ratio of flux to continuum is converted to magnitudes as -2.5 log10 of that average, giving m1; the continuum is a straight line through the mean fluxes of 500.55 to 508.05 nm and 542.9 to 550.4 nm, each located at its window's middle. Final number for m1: 0.27 mag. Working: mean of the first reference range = 35.5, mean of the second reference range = 24.4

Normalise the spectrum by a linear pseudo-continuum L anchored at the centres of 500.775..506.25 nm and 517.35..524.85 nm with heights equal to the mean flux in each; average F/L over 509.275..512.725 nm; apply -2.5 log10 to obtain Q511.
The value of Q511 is 0.14 mag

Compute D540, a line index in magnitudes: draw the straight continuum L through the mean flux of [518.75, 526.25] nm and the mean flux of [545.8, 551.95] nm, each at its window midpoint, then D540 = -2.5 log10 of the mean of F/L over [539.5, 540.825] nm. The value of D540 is 0.00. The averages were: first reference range 26.4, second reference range 23.9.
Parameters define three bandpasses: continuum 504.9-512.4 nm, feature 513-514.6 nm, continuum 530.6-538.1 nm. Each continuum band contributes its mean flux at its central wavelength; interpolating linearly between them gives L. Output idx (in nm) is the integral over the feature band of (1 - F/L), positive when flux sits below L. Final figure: 0.08 nm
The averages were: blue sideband 28.2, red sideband 26.2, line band 26.4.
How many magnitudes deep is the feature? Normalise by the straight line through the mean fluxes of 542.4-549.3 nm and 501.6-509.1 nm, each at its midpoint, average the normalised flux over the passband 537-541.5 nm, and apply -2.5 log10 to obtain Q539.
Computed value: 0.037 mag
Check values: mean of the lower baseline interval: 35.6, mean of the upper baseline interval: 24.8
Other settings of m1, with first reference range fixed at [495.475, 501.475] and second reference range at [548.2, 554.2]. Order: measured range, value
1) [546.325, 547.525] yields 0.015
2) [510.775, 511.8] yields 0.040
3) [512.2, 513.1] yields 0.060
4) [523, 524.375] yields 0.136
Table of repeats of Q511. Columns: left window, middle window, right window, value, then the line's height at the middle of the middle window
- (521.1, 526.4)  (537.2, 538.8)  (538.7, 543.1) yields 0.011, 26.1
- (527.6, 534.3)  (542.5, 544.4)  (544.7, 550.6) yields -0.027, 24.7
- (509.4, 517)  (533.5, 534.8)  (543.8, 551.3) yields -0.071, 25.7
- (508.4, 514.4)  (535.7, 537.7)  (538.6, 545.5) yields 0.025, 26.1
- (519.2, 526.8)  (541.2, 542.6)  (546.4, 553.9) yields -0.082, 24.9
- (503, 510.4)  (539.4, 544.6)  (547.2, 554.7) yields 0.051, 26.7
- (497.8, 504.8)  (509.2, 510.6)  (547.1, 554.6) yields 0.255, 37.4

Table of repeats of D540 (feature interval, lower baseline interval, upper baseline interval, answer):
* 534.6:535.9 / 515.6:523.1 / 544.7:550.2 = 0.03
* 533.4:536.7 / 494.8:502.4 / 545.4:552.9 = 0.01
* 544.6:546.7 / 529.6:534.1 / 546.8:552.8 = 0.03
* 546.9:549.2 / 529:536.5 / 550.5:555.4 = 0.01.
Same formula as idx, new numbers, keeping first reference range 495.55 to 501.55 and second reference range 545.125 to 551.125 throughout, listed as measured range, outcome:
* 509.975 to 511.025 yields 0.01 nm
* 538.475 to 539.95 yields -0.10 nm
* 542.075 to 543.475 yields -0.09 nm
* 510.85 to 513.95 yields 0.15 nm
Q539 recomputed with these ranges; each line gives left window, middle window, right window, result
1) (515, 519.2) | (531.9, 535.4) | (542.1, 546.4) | -0.018 mag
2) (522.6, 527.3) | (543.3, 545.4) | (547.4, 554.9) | 0.012 mag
